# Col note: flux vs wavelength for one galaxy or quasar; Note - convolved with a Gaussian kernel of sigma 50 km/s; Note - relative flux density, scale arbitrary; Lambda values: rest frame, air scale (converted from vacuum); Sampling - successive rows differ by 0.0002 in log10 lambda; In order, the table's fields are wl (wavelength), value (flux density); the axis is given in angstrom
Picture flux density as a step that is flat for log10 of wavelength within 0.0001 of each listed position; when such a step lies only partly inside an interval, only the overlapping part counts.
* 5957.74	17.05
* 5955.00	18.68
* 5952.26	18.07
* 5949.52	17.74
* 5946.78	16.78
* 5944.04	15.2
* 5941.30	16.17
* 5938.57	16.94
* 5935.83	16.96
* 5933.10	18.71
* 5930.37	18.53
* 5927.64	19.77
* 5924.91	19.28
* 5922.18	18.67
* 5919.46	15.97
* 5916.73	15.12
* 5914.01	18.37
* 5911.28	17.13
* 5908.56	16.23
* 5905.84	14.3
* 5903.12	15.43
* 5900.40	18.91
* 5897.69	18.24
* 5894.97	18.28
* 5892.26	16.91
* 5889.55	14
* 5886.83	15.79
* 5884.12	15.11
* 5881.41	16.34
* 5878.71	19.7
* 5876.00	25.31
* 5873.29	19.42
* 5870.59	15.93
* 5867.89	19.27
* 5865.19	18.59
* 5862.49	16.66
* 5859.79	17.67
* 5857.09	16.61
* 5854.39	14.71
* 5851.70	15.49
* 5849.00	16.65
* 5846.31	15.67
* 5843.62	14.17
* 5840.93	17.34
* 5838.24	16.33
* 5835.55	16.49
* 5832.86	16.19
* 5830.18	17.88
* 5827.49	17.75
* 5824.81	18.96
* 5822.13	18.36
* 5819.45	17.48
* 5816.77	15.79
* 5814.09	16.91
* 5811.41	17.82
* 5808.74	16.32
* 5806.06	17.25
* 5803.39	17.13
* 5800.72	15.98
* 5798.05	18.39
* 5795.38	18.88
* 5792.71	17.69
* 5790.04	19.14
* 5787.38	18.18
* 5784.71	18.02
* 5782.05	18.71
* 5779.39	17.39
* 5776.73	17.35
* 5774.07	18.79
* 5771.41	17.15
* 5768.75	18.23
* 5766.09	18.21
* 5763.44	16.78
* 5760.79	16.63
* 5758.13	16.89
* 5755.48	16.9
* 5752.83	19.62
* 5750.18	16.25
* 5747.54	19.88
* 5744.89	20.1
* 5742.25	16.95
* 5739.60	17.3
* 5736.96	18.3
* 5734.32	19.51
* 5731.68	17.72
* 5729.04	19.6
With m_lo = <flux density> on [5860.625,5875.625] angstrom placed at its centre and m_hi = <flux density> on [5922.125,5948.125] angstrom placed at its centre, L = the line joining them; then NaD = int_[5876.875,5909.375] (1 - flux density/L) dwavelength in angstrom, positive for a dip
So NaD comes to 2.5 angstrom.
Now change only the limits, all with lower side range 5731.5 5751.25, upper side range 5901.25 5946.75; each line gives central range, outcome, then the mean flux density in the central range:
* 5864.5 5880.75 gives -2.0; 19.6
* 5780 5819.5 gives 0.7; 17.6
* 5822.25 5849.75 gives 1.3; 16.8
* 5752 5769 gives 0.6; 17.5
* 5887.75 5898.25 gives 0.3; 16.7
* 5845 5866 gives 1.3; 16.5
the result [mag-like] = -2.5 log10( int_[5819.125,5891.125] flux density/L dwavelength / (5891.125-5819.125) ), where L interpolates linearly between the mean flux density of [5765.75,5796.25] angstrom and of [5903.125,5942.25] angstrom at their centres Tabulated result 0.03 mag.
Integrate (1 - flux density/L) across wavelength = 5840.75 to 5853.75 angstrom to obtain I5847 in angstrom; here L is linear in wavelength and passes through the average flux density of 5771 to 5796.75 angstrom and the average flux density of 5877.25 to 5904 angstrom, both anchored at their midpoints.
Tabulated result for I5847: 1.3 angstrom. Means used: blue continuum 18.2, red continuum 16.9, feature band 15.7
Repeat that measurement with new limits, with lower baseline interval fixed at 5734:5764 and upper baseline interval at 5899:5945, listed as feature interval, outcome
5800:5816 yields 0.7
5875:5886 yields -0.9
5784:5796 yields -0.4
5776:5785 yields -0.1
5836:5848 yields 1.1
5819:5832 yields -0.4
